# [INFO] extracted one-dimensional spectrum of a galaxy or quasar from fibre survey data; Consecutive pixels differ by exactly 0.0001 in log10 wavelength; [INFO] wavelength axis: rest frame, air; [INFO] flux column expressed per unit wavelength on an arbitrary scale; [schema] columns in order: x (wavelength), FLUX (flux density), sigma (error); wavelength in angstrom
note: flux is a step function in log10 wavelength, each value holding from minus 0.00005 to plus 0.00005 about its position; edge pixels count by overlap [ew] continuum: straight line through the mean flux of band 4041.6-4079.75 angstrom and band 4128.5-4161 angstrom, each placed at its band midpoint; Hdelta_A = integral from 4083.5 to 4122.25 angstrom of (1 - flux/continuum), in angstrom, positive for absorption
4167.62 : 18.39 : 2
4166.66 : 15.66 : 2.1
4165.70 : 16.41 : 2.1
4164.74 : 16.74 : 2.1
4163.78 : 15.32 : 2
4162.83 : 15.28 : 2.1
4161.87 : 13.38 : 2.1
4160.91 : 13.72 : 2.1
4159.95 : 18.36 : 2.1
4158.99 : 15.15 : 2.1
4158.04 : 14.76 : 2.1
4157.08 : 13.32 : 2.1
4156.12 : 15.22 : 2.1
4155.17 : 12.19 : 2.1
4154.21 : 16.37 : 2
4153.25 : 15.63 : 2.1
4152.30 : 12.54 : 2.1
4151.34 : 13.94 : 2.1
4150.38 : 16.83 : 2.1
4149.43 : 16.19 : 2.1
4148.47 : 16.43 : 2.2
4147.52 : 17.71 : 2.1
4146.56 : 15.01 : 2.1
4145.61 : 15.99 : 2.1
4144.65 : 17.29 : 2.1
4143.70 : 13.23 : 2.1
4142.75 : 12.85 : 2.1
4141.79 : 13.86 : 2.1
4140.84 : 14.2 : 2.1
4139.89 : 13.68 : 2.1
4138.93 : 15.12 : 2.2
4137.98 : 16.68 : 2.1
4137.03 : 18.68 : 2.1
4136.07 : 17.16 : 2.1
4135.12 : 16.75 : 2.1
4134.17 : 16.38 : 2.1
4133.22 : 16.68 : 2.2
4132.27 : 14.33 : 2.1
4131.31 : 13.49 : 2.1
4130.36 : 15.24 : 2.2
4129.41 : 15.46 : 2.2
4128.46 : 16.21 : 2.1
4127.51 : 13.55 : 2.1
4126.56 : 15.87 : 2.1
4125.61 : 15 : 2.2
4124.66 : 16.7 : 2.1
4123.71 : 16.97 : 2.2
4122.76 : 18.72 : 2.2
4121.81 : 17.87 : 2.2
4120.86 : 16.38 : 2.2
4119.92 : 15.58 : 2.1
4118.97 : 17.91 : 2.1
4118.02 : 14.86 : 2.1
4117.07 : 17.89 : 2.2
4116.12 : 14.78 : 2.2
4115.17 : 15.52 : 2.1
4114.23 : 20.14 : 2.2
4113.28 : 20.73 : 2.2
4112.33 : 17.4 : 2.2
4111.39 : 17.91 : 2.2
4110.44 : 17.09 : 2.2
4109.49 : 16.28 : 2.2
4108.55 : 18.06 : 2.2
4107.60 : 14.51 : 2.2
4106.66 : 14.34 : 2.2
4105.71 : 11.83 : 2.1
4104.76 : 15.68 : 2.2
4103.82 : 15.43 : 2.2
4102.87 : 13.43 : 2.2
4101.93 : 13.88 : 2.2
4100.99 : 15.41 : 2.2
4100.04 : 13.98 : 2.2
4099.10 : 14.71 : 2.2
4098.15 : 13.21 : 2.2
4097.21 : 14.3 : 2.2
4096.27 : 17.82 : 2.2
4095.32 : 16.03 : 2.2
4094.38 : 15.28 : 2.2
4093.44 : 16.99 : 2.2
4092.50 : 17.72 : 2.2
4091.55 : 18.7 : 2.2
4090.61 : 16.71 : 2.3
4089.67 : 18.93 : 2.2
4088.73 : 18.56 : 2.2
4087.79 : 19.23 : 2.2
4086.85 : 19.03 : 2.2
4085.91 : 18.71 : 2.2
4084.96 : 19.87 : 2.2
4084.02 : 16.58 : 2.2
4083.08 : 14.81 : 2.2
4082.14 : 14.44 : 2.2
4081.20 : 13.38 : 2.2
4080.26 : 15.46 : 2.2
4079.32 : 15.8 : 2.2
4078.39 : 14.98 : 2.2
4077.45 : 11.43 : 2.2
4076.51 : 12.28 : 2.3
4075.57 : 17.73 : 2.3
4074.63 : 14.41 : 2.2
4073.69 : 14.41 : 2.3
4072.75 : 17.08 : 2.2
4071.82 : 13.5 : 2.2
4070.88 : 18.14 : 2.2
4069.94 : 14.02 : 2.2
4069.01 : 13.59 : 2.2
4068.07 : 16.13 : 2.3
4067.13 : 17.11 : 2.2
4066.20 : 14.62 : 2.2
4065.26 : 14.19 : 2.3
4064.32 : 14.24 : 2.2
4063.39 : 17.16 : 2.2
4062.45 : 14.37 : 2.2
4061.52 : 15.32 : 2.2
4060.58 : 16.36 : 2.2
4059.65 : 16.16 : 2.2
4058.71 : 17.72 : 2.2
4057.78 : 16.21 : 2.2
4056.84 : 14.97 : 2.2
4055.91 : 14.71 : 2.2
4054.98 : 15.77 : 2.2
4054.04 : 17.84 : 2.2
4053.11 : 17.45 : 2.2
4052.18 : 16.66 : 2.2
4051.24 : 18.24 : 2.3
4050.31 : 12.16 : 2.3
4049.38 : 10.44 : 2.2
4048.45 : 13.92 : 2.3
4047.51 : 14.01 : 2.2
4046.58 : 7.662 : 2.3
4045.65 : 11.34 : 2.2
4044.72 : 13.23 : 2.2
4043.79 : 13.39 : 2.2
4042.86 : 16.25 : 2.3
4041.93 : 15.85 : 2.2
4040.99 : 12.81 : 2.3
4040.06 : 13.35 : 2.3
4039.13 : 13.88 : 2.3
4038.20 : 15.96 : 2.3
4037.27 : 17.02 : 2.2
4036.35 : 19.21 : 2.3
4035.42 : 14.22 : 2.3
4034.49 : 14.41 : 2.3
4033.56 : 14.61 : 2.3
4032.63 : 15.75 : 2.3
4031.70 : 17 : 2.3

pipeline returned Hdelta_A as -3.7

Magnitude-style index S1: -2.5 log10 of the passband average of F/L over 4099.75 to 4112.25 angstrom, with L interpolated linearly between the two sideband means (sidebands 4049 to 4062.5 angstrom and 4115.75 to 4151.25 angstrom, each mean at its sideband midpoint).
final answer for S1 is 0.03 mag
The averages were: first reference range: 15.7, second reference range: 15.9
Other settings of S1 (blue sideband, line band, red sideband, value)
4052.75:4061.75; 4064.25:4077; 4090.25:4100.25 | 0.07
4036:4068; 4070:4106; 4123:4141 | -0.03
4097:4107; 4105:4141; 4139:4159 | -0.12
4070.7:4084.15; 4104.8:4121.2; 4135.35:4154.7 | -0.09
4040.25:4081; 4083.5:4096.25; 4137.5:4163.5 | -0.20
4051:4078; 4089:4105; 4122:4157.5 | -0.02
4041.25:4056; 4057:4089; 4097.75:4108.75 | -0.10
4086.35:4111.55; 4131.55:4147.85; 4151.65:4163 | -0.04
